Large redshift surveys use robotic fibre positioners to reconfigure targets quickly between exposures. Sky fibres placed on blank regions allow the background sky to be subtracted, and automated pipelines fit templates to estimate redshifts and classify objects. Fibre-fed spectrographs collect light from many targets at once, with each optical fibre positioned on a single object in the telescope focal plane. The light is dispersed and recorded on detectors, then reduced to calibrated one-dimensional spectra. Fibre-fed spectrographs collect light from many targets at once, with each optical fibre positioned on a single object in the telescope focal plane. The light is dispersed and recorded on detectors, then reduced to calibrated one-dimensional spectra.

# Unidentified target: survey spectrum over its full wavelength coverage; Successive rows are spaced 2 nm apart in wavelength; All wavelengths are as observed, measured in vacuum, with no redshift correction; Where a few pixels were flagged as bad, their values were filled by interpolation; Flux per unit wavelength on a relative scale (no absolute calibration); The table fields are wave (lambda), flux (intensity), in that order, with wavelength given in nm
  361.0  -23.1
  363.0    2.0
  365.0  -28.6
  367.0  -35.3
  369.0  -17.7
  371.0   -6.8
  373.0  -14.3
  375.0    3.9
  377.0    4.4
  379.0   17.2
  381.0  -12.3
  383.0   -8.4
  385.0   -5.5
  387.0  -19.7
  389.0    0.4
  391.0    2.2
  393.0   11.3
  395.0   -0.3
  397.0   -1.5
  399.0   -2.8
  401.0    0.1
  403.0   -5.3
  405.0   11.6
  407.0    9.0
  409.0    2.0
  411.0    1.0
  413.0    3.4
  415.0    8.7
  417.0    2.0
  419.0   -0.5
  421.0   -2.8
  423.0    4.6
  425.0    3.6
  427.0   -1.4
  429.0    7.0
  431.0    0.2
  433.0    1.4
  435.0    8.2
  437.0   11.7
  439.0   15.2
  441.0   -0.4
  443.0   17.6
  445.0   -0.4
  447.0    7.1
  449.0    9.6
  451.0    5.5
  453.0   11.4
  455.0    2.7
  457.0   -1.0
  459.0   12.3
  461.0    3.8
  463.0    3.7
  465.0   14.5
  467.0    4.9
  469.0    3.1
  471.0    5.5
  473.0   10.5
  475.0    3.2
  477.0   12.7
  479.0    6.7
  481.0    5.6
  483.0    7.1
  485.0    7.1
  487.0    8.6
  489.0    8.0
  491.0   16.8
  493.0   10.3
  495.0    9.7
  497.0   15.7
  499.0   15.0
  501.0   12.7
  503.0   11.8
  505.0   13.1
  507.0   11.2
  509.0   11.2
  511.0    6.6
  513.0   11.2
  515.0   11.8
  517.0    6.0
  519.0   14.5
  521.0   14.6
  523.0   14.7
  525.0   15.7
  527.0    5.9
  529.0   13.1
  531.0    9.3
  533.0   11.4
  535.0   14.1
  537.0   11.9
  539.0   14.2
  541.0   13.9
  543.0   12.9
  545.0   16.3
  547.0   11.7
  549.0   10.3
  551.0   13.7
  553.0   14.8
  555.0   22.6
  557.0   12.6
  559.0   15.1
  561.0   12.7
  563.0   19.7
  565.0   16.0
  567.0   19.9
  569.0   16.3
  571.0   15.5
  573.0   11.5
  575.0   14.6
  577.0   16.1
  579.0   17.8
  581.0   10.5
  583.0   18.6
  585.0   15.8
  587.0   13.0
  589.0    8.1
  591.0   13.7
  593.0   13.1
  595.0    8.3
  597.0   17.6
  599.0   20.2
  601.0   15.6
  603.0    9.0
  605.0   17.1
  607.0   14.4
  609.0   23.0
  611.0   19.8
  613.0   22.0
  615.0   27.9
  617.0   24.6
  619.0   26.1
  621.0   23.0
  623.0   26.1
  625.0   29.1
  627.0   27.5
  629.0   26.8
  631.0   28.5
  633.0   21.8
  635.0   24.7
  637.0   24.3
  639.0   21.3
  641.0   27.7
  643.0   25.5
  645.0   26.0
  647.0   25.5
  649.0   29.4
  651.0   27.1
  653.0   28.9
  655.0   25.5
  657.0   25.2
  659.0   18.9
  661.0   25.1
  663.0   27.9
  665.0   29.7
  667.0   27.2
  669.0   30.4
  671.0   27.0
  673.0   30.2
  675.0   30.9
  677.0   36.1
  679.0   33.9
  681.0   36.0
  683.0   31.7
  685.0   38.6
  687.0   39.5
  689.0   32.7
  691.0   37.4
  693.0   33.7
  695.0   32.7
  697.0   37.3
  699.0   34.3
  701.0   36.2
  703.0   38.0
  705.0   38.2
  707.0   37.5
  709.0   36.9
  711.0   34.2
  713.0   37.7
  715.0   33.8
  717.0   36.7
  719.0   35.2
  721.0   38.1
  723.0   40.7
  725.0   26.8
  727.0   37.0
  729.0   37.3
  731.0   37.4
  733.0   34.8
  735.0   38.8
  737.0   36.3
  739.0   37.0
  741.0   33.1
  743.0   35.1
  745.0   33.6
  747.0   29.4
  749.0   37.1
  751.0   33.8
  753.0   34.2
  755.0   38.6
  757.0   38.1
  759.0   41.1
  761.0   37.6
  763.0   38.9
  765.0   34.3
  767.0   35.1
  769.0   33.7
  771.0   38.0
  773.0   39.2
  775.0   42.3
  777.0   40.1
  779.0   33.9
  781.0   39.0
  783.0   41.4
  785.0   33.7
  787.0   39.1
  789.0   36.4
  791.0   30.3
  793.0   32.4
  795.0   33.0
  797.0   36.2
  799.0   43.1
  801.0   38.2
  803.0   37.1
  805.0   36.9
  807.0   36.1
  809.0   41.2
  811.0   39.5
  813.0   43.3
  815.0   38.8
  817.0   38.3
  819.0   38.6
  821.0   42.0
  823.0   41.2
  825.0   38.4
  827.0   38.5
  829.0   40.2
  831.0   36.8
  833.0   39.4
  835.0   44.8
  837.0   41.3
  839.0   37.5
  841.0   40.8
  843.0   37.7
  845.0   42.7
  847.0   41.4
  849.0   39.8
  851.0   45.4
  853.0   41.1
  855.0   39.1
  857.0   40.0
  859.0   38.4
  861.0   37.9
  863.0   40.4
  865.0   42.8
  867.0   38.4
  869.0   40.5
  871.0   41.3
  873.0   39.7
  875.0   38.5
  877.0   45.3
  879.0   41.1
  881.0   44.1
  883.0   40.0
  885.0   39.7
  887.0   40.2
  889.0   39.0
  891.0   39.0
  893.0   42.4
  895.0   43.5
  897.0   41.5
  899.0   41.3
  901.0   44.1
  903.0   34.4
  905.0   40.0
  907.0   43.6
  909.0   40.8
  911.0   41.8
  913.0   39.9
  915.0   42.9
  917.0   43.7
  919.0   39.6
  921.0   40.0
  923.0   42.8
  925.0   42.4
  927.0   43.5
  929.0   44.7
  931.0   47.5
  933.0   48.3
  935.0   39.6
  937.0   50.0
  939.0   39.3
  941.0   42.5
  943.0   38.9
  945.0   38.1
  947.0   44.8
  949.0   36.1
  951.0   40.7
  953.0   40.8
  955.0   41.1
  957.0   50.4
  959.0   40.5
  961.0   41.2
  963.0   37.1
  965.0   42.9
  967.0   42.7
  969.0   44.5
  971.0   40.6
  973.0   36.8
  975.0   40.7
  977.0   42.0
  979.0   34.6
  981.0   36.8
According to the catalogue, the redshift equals 0.531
